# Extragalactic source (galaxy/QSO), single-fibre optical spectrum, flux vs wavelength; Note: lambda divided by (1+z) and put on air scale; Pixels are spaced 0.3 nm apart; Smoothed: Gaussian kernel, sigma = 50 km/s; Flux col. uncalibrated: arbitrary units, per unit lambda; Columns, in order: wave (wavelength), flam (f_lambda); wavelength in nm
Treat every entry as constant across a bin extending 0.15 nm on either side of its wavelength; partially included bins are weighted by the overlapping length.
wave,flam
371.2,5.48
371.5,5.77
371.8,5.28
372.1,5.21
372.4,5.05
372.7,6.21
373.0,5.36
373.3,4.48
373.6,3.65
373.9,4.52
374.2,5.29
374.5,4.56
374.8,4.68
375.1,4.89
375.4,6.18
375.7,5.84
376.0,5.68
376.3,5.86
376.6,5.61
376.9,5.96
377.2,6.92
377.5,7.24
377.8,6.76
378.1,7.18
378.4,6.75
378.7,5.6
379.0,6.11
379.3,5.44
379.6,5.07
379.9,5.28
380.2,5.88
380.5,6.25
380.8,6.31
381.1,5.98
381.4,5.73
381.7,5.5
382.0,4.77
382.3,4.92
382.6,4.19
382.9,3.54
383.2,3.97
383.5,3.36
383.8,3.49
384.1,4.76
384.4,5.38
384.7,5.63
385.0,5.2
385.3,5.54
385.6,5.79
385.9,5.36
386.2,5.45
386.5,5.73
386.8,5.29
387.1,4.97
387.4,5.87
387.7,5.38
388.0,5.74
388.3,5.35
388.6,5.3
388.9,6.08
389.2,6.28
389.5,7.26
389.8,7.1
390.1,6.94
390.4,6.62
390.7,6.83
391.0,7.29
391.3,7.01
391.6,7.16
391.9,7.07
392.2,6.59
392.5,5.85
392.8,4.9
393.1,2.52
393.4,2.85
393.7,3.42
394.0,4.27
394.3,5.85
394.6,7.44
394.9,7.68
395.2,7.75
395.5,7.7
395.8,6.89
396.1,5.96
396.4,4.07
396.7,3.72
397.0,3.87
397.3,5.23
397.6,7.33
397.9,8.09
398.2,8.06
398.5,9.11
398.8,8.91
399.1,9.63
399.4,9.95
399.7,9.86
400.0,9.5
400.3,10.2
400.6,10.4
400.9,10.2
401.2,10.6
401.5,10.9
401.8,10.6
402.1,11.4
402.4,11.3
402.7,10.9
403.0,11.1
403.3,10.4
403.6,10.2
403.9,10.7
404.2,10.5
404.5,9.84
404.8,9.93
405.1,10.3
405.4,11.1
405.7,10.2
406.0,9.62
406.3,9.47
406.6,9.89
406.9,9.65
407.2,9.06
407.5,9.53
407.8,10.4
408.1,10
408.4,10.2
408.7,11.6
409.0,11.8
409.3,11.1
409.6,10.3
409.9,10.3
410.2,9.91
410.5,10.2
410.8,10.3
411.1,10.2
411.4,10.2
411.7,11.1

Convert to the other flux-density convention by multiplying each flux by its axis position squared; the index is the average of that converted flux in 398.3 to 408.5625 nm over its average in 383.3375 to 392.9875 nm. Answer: 1.88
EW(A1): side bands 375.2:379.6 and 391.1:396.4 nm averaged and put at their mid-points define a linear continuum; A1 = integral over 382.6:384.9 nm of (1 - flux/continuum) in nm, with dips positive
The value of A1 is 0.66 nm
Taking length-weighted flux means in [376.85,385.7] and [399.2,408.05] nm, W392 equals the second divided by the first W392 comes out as 1.9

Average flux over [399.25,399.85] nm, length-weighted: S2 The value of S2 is 9.9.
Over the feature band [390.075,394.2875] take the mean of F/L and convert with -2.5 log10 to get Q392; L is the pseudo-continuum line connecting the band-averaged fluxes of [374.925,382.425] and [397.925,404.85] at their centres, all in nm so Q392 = 0.43 mag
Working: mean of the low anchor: 5.91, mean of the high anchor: 10.1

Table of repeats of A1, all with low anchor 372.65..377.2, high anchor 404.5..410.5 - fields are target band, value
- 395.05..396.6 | 0.38 nm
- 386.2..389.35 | 0.71 nm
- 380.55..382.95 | 0.41 nm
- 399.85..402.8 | -0.42 nm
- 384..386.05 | 0.43 nm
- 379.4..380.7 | 0.09 nm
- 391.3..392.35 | 0.12 nm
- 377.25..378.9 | -0.27 nm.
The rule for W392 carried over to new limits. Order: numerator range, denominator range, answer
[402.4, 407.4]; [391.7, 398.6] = 1.73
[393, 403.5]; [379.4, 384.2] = 1.61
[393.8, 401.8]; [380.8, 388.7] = 1.54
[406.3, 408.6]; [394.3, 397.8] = 1.60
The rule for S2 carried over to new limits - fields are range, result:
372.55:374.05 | 4.84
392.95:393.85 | 2.93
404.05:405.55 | 10.3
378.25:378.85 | 6.17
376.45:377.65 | 6.43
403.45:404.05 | 10.5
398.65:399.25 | 9.27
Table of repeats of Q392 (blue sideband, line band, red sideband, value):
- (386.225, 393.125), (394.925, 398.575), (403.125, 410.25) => 0.207 mag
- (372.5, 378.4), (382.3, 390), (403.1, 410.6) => 0.344 mag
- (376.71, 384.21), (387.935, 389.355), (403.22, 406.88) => 0.219 mag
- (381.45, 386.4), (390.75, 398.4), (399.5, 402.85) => 0.355 mag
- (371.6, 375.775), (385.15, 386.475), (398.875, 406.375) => 0.295 mag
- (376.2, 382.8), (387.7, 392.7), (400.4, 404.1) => 0.249 mag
